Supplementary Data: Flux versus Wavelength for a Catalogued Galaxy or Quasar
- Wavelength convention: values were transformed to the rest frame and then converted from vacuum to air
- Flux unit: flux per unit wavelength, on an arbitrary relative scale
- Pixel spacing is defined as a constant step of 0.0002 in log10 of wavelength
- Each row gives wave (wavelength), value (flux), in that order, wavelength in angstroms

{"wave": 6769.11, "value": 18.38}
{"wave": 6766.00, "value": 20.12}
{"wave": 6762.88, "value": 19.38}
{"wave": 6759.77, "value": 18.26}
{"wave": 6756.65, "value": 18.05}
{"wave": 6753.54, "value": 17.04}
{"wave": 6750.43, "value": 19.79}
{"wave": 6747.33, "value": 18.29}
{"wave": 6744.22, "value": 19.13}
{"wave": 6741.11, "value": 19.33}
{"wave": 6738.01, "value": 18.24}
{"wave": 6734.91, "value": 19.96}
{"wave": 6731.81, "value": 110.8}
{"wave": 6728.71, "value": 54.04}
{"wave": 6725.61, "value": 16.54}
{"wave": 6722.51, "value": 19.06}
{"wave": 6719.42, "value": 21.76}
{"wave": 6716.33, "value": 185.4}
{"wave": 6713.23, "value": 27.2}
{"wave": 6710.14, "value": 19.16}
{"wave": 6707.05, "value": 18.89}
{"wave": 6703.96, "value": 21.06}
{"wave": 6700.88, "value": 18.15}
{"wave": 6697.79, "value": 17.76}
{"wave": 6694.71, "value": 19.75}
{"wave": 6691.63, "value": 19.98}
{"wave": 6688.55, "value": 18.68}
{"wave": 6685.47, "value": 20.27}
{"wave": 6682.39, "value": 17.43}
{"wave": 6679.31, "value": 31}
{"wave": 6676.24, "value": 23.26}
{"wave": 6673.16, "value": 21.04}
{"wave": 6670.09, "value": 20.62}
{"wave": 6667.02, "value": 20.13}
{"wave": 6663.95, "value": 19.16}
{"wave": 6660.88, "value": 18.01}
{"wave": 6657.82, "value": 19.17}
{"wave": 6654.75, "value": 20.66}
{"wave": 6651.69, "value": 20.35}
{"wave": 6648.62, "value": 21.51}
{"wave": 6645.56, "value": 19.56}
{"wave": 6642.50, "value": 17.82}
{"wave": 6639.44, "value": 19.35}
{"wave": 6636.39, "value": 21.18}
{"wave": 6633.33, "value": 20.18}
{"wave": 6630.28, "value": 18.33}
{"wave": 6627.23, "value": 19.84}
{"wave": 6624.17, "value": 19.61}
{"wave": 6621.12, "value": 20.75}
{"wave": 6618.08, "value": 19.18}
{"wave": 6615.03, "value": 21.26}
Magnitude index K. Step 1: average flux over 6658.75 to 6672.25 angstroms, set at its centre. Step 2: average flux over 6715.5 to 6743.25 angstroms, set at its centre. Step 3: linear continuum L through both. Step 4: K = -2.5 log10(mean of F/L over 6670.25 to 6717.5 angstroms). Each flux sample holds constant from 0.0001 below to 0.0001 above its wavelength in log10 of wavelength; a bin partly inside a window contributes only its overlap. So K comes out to 0.102 mag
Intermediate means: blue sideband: 19.6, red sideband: 47.5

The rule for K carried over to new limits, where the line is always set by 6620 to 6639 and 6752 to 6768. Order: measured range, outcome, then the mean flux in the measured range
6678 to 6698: -0.08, 20.8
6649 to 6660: -0.02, 20.1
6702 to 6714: -0.11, 21.1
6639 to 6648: 0.04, 19.1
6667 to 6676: -0.08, 21.1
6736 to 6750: -0.01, 18.9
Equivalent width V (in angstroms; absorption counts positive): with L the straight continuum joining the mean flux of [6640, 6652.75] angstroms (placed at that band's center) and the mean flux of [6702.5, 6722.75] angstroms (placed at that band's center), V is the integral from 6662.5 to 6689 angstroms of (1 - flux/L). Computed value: 8.4 angstroms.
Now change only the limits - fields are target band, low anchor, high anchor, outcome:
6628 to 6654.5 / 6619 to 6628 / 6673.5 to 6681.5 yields 2.4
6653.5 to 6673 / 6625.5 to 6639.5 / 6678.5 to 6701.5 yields 0.3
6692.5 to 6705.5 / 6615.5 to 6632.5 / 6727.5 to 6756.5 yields 3.9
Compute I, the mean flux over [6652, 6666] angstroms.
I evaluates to 19.4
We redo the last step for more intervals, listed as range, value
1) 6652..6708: 20.3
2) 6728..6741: 47.1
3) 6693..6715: 21.9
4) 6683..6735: 37.1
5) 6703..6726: 42.9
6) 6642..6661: 19.8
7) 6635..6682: 20.8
